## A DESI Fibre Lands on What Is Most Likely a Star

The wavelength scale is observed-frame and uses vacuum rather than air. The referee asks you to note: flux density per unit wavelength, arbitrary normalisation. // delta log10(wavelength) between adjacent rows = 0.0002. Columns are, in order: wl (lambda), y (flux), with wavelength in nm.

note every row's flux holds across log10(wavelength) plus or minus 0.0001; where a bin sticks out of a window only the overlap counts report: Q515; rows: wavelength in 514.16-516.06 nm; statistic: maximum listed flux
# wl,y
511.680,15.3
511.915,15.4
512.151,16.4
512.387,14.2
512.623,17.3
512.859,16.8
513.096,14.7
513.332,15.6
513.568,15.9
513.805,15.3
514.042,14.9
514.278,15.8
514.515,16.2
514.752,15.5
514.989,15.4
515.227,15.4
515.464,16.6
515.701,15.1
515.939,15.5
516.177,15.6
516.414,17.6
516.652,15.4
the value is 16.6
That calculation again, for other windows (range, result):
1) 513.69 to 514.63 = 16.2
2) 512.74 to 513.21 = 16.8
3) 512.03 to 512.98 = 17.3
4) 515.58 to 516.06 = 15.5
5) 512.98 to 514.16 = 15.9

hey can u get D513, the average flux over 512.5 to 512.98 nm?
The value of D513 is 17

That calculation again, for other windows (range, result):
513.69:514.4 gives 15.3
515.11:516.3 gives 15.7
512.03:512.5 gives 15.3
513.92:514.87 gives 15.6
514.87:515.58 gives 15.8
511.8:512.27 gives 15.9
